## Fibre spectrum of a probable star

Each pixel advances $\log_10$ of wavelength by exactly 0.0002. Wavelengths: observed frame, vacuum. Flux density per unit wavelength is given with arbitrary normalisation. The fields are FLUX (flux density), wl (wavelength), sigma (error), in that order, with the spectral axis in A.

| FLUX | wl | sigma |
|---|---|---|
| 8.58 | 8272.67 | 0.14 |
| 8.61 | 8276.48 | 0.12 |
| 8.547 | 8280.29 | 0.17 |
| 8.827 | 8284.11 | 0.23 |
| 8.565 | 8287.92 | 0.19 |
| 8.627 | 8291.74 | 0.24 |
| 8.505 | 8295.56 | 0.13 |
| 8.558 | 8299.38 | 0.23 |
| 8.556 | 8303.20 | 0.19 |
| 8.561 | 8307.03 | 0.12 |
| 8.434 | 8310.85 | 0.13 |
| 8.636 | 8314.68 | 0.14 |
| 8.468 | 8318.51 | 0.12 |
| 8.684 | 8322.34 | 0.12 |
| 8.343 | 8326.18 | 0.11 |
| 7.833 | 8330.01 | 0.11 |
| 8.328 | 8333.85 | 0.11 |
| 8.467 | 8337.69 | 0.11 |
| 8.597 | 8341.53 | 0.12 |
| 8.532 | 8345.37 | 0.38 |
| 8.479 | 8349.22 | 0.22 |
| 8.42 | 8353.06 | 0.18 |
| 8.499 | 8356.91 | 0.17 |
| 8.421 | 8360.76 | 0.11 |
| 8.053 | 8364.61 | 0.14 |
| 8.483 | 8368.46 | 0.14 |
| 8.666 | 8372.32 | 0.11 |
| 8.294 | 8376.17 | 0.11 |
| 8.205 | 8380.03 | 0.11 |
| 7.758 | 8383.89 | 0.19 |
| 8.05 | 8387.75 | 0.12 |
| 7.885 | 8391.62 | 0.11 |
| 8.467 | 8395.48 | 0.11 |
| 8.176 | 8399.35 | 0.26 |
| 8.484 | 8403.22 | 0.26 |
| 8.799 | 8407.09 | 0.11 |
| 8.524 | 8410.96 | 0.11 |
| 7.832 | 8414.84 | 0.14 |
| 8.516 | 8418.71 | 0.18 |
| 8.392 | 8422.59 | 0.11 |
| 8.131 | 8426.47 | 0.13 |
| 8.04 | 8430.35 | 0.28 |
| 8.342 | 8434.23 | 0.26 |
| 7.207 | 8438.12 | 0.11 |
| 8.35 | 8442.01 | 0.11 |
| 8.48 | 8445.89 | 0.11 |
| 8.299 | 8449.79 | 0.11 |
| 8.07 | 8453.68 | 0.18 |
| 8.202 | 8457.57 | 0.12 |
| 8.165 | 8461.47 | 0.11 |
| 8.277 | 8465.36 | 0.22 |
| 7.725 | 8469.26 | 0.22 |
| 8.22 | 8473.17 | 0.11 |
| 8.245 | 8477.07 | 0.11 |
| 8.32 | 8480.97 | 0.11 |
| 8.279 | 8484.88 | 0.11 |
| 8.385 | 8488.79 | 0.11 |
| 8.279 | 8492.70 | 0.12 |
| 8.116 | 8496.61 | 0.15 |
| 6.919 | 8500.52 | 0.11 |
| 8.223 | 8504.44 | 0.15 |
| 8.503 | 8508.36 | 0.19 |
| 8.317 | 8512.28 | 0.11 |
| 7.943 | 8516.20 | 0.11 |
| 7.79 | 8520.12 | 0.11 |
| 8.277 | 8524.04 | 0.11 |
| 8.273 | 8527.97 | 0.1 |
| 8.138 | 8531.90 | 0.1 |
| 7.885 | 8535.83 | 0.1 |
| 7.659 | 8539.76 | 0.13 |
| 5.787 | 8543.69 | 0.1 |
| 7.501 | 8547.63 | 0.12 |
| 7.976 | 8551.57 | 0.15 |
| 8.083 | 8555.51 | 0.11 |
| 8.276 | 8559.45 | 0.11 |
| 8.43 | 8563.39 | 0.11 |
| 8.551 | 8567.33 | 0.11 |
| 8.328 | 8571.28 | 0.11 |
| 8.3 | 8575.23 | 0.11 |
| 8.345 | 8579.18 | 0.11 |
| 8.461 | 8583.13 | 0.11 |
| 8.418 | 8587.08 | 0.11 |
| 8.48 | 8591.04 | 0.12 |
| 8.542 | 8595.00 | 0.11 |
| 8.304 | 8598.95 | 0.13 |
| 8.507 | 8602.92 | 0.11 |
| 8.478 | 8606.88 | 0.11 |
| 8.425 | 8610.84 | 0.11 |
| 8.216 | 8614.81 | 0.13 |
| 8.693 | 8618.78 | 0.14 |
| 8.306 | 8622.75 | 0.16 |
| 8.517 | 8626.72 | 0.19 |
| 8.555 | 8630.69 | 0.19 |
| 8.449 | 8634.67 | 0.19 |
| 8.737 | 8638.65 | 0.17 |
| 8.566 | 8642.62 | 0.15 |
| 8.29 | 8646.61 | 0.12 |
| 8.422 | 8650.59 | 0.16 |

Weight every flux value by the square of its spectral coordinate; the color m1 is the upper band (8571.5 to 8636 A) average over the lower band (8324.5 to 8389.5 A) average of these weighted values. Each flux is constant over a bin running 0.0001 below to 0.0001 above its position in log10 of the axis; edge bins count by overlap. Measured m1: 1.1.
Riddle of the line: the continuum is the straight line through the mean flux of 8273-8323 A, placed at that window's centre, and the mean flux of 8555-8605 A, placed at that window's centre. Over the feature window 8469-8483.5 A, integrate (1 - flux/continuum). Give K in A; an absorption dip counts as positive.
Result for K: 0.5 A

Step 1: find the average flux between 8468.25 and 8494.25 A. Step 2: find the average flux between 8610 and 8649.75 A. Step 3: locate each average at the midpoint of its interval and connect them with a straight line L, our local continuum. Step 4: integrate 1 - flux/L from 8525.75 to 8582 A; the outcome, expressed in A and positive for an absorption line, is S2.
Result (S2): 2.5 A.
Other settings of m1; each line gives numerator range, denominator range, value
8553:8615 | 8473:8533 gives 1.05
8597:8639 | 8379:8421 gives 1.08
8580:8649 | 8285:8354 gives 1.07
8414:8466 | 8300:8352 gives 0.99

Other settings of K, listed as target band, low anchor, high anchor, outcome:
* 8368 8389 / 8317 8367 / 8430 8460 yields 0.17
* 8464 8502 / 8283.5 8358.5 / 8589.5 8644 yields 1.79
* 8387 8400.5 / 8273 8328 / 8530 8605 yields 0.41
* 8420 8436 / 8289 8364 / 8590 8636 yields 0.42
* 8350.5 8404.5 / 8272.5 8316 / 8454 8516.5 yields 0.73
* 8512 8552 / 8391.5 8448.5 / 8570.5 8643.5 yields 3.00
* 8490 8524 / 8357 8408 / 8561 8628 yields 1.36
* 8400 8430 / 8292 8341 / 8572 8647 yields 0.36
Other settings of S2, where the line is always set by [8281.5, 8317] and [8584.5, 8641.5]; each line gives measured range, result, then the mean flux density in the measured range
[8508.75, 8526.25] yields 0.79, 8.12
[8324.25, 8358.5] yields 0.72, 8.39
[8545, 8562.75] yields 1.22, 7.91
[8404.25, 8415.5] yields 0.12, 8.45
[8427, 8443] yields 1.05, 7.97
